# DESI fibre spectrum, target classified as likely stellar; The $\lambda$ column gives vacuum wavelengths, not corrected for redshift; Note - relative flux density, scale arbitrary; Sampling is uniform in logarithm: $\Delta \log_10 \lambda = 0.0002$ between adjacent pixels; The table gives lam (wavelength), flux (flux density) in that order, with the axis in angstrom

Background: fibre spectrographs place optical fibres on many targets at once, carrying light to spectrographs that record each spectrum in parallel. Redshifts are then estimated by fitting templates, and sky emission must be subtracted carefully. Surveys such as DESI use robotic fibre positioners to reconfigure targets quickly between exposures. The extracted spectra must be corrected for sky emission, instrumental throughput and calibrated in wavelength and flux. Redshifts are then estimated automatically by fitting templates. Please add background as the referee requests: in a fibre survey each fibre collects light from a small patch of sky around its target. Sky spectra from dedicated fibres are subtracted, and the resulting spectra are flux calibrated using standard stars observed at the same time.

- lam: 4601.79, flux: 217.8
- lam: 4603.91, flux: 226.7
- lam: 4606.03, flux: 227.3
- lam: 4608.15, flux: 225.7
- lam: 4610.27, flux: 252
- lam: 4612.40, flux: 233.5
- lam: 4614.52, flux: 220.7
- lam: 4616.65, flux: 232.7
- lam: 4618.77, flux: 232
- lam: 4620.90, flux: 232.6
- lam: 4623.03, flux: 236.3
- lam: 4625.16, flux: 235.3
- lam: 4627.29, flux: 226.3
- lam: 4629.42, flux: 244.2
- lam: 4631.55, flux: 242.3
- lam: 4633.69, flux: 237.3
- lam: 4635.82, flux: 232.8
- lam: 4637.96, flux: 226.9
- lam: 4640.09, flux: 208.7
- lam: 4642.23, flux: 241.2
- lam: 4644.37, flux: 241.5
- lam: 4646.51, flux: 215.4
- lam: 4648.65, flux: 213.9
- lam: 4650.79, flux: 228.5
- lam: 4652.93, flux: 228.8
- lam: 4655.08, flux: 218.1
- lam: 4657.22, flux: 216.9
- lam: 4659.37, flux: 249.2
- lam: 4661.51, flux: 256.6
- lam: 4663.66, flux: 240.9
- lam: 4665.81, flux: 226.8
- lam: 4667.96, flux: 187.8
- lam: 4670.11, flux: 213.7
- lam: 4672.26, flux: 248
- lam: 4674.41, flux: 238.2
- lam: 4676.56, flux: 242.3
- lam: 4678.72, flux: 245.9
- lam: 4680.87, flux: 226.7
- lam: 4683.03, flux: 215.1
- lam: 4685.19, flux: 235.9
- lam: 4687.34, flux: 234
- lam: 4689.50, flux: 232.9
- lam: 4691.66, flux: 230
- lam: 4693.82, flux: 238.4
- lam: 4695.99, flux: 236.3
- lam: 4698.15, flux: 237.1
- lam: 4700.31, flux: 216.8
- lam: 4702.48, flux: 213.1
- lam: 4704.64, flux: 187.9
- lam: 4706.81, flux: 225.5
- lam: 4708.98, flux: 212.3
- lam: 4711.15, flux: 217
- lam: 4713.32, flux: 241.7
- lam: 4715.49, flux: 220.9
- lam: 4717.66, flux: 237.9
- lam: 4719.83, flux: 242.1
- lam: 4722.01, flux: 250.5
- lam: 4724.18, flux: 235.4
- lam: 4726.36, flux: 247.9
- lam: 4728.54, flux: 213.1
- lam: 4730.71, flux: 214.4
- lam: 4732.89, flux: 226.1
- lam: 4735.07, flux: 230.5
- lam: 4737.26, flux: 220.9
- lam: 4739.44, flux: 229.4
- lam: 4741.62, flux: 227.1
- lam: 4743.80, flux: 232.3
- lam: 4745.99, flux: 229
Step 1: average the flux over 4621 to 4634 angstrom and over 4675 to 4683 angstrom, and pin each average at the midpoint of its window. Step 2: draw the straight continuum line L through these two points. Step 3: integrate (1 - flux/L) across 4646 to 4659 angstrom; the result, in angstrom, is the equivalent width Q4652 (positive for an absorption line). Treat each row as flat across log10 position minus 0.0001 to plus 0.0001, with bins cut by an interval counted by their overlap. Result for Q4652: 0.8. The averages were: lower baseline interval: 237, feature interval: 222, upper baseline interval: 235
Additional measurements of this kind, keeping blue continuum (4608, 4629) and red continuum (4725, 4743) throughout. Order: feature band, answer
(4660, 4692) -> -0.3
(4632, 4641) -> 0.2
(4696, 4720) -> 0.5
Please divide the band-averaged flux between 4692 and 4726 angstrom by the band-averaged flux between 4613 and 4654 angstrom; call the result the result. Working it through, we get 0.99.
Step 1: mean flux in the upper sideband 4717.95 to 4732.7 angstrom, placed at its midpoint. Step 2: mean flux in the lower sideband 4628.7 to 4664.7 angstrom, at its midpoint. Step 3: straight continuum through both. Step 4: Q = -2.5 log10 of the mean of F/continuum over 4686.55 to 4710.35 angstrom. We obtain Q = 0.04 mag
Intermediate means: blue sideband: 232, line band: 224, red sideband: 234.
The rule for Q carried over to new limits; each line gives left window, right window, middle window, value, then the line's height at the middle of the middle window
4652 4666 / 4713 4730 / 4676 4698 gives 0.01 mag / 235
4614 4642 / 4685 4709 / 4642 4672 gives 0.01 mag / 229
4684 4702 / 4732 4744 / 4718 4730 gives -0.04 mag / 229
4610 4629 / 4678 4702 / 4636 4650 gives 0.03 mag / 232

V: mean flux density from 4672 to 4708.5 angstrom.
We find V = 229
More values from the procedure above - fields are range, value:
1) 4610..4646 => 233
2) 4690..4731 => 228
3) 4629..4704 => 230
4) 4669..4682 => 236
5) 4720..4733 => 232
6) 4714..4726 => 238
